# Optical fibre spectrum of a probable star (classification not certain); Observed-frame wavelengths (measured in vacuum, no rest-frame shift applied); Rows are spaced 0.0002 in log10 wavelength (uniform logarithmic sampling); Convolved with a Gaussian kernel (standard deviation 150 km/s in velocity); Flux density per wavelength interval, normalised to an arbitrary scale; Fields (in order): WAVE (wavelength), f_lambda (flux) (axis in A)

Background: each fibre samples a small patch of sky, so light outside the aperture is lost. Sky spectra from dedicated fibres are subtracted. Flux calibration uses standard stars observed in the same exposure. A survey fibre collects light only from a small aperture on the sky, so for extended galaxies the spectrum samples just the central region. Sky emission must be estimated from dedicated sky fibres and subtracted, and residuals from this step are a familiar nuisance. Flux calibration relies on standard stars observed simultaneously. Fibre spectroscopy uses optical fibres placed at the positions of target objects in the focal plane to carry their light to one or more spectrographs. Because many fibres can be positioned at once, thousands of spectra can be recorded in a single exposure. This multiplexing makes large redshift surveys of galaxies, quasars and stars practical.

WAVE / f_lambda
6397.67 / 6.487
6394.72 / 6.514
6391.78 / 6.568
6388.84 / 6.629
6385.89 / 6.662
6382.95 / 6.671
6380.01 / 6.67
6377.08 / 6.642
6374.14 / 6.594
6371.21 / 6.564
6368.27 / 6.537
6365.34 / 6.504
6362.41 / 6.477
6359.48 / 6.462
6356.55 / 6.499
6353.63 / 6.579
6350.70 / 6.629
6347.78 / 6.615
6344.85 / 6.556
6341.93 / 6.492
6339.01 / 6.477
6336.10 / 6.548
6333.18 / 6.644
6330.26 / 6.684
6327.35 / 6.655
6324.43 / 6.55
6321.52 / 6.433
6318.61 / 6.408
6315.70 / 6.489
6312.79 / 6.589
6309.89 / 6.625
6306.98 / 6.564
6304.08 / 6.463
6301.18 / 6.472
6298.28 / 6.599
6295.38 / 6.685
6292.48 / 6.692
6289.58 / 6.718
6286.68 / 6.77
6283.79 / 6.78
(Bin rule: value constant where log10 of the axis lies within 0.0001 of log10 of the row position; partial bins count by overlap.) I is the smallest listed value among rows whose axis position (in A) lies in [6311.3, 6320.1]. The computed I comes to 6.408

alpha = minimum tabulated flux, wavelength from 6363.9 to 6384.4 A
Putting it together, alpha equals 6.504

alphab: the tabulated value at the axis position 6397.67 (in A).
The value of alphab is 6.487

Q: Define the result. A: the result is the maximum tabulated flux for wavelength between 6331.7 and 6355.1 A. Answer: 6.644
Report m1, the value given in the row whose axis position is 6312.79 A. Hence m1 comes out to 6.589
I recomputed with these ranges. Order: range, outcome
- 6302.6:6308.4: 6.463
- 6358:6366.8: 6.462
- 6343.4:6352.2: 6.556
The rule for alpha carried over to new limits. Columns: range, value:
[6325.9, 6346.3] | 6.477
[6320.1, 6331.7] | 6.433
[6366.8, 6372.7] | 6.537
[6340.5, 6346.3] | 6.492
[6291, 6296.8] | 6.685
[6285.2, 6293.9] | 6.692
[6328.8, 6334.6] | 6.644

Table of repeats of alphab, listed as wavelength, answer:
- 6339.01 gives 6.477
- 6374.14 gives 6.594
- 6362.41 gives 6.477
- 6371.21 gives 6.564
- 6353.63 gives 6.579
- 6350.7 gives 6.629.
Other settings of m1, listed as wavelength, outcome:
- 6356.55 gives 6.499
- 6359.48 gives 6.462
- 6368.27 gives 6.537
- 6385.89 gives 6.662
